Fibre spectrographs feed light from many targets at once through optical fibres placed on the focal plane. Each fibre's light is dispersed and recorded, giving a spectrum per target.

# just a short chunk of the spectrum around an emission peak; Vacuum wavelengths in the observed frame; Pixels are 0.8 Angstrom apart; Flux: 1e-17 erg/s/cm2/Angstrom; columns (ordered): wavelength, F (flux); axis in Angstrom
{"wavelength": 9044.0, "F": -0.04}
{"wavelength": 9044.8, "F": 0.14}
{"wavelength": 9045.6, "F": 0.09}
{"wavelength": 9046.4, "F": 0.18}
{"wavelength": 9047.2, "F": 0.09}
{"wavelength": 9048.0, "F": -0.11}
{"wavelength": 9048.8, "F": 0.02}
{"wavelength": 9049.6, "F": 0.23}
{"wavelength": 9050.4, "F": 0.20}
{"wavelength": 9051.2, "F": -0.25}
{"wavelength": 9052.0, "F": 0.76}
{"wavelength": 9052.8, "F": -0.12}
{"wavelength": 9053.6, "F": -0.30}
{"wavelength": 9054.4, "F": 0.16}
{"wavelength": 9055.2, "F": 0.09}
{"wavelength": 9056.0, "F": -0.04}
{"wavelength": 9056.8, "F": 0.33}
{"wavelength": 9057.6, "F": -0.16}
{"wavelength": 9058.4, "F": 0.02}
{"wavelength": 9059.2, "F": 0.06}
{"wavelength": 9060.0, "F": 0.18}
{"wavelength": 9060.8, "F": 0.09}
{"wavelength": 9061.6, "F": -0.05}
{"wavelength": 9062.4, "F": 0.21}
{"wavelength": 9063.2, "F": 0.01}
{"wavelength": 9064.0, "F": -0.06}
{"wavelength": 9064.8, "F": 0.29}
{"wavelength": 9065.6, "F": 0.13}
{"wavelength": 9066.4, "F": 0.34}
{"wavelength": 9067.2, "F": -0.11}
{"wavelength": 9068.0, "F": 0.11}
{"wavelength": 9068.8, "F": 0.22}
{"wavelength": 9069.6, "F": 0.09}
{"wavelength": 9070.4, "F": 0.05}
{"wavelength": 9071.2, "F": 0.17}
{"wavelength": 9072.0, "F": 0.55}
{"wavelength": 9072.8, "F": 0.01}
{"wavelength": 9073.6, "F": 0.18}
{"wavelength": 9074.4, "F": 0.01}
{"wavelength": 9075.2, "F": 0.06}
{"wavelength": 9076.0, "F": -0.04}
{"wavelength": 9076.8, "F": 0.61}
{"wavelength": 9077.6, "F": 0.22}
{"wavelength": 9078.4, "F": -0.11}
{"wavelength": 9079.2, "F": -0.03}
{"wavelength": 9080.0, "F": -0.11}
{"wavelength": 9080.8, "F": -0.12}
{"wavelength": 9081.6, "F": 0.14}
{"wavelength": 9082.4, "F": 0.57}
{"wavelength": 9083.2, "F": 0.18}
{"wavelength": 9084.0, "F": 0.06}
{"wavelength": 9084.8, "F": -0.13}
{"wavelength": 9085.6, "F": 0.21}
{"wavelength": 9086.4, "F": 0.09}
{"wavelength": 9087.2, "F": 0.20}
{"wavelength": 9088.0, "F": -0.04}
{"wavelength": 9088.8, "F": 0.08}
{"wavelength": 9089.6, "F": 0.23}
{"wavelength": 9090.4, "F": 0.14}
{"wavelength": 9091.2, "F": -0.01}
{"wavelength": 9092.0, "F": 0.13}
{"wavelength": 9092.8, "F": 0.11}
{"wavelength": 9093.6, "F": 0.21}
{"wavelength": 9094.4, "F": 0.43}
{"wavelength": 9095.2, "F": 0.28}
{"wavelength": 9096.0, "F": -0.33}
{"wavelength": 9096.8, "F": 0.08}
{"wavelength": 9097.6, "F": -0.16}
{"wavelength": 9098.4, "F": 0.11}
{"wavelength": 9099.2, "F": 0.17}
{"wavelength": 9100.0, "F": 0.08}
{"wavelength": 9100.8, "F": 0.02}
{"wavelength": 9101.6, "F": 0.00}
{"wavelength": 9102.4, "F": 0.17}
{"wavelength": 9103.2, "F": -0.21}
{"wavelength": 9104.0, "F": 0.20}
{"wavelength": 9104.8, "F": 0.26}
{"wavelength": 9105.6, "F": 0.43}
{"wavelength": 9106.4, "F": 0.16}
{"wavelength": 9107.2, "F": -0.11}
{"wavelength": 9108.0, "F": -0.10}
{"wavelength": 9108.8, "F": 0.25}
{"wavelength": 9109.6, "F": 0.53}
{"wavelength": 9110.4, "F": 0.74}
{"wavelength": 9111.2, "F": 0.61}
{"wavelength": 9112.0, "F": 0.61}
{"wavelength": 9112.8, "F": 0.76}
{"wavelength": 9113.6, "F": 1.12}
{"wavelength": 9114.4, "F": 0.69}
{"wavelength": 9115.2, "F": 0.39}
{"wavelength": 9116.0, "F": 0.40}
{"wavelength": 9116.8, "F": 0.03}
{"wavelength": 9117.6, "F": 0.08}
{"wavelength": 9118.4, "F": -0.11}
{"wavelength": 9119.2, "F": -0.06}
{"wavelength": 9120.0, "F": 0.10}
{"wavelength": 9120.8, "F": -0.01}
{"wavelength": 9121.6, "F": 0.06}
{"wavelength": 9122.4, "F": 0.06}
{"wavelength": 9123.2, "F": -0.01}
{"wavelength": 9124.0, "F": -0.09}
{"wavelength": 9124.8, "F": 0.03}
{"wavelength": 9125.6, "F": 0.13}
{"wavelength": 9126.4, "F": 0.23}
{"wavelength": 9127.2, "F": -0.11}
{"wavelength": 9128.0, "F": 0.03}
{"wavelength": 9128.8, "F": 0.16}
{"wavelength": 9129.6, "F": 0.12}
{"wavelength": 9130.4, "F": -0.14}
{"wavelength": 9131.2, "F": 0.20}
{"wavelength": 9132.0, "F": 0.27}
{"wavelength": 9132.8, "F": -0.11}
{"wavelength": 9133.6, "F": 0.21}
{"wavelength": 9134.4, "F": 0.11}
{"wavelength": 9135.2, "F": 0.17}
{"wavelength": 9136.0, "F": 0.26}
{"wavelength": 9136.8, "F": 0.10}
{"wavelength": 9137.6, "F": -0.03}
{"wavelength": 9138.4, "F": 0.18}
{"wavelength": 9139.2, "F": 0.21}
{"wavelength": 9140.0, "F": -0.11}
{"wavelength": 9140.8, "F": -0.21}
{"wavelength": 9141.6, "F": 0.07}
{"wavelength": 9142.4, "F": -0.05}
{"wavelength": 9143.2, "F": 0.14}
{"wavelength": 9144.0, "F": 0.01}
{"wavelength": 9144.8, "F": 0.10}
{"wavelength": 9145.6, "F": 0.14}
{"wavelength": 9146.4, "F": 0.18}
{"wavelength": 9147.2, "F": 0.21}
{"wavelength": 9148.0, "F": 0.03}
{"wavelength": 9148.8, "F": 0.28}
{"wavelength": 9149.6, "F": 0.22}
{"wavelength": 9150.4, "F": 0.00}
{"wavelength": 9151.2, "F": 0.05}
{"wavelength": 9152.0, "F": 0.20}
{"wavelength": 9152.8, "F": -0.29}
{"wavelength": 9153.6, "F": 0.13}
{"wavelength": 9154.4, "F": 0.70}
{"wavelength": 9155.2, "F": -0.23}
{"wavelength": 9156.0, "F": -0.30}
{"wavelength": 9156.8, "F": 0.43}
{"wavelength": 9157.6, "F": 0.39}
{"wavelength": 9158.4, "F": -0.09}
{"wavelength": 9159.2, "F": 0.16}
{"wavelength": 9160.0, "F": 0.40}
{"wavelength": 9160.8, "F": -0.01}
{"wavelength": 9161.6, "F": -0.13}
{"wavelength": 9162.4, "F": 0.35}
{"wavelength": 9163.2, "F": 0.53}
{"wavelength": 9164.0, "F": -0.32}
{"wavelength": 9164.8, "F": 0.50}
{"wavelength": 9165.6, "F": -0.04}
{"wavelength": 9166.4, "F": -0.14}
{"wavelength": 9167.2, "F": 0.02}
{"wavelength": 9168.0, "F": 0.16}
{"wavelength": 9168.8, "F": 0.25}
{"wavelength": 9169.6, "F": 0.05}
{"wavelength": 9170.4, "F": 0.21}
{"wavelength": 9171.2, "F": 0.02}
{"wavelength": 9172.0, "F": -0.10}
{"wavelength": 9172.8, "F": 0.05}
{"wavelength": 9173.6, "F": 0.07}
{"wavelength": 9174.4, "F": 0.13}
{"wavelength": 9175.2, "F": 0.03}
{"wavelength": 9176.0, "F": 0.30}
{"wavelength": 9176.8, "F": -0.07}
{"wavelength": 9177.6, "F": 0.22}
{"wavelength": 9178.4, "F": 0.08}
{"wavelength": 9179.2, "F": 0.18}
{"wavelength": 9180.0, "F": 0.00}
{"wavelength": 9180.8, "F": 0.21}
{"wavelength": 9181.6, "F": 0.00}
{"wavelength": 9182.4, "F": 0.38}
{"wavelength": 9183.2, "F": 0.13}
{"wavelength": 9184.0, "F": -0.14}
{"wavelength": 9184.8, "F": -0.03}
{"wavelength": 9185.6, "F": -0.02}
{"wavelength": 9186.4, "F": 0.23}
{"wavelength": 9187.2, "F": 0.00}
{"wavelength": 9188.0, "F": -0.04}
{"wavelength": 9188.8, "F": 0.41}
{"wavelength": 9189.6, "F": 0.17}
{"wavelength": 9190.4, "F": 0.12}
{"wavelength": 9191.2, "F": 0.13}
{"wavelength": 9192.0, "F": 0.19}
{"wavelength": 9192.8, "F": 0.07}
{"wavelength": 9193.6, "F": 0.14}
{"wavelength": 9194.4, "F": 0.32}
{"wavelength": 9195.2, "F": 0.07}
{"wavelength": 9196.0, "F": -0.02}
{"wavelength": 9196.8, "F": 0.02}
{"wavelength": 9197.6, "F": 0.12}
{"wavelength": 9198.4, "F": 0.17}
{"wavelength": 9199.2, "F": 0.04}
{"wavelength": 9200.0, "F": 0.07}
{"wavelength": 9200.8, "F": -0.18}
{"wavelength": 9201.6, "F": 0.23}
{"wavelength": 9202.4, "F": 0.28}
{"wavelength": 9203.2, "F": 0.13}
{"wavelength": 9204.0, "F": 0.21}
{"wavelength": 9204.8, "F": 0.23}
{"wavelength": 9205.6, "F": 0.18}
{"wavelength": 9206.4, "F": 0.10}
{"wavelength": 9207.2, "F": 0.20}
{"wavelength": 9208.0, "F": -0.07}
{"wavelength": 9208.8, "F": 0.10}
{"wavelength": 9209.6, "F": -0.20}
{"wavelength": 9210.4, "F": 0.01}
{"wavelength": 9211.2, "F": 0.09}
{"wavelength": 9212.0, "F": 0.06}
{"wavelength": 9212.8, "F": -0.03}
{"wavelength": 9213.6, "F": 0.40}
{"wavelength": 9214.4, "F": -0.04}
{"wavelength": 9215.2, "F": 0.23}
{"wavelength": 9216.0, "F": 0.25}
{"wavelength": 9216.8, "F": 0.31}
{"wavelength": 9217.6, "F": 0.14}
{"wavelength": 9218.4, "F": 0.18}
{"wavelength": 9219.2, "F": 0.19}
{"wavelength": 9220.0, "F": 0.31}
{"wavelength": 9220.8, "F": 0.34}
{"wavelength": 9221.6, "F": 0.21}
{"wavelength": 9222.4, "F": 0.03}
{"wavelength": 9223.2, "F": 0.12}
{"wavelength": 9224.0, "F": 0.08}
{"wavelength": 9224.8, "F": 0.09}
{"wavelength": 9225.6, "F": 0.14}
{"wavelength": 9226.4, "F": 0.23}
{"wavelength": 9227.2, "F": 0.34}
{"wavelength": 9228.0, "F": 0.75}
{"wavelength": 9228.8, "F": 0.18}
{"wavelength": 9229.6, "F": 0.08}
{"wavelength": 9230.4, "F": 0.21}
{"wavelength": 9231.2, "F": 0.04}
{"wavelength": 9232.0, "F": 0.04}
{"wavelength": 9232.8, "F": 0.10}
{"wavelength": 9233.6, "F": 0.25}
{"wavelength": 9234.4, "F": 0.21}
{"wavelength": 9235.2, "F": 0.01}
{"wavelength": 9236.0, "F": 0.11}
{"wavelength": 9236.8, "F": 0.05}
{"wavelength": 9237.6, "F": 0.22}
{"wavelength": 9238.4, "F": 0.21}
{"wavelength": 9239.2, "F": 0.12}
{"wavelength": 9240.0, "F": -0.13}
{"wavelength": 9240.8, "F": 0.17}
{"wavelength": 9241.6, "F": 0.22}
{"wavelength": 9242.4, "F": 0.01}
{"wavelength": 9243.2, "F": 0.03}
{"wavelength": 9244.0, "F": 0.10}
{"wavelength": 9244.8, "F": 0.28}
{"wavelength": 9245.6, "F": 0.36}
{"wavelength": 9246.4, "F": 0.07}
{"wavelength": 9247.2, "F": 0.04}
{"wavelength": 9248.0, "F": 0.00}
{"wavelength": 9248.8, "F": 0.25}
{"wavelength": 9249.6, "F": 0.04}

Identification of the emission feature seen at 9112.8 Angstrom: H-beta 4861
